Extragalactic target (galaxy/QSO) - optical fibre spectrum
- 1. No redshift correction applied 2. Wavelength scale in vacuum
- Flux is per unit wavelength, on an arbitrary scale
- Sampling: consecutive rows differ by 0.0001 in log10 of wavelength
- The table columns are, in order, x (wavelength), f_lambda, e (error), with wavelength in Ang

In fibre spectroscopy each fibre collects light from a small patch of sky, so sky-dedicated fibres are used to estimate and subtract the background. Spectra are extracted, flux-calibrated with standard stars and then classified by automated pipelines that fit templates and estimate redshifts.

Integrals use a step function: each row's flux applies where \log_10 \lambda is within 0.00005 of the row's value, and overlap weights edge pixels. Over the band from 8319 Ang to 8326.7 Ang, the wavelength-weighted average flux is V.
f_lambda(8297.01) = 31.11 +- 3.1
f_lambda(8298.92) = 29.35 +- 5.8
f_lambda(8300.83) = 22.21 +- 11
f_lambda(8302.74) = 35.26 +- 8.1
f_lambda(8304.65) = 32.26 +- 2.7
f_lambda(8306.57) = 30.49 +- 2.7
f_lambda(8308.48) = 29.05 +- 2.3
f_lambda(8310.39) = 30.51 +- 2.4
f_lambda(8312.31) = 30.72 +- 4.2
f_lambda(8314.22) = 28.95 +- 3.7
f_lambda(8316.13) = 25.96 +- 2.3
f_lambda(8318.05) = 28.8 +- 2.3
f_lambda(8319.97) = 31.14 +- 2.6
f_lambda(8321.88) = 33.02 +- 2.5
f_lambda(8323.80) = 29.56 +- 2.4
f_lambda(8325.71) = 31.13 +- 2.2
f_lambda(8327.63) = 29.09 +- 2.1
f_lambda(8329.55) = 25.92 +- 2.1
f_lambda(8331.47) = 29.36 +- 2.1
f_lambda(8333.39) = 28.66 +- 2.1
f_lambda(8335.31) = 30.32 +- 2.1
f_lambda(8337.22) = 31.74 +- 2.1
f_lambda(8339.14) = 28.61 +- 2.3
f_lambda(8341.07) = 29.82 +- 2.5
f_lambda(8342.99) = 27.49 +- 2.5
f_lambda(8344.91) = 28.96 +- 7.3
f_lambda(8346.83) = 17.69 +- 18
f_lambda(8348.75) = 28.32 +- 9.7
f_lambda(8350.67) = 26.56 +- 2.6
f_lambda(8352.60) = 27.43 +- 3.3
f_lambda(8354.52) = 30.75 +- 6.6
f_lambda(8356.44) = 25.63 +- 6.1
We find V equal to 31.2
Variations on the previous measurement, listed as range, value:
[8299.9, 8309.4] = 29.9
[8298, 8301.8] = 25.8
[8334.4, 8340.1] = 30.3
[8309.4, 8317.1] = 29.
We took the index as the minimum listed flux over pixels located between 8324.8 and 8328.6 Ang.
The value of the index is 29.09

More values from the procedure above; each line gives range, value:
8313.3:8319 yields 25.96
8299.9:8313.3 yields 22.21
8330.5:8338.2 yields 28.66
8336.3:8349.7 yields 17.69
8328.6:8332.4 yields 25.92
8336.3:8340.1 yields 28.61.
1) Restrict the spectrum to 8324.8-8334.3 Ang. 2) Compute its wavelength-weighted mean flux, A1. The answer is 28.8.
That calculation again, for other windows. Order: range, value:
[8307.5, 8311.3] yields 29.8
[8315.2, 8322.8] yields 29.7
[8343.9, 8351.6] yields 25.4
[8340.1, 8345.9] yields 28.7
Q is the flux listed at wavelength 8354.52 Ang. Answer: 30.75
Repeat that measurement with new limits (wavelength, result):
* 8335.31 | 30.32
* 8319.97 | 31.14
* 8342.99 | 27.49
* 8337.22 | 31.74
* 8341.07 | 29.82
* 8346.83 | 17.69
